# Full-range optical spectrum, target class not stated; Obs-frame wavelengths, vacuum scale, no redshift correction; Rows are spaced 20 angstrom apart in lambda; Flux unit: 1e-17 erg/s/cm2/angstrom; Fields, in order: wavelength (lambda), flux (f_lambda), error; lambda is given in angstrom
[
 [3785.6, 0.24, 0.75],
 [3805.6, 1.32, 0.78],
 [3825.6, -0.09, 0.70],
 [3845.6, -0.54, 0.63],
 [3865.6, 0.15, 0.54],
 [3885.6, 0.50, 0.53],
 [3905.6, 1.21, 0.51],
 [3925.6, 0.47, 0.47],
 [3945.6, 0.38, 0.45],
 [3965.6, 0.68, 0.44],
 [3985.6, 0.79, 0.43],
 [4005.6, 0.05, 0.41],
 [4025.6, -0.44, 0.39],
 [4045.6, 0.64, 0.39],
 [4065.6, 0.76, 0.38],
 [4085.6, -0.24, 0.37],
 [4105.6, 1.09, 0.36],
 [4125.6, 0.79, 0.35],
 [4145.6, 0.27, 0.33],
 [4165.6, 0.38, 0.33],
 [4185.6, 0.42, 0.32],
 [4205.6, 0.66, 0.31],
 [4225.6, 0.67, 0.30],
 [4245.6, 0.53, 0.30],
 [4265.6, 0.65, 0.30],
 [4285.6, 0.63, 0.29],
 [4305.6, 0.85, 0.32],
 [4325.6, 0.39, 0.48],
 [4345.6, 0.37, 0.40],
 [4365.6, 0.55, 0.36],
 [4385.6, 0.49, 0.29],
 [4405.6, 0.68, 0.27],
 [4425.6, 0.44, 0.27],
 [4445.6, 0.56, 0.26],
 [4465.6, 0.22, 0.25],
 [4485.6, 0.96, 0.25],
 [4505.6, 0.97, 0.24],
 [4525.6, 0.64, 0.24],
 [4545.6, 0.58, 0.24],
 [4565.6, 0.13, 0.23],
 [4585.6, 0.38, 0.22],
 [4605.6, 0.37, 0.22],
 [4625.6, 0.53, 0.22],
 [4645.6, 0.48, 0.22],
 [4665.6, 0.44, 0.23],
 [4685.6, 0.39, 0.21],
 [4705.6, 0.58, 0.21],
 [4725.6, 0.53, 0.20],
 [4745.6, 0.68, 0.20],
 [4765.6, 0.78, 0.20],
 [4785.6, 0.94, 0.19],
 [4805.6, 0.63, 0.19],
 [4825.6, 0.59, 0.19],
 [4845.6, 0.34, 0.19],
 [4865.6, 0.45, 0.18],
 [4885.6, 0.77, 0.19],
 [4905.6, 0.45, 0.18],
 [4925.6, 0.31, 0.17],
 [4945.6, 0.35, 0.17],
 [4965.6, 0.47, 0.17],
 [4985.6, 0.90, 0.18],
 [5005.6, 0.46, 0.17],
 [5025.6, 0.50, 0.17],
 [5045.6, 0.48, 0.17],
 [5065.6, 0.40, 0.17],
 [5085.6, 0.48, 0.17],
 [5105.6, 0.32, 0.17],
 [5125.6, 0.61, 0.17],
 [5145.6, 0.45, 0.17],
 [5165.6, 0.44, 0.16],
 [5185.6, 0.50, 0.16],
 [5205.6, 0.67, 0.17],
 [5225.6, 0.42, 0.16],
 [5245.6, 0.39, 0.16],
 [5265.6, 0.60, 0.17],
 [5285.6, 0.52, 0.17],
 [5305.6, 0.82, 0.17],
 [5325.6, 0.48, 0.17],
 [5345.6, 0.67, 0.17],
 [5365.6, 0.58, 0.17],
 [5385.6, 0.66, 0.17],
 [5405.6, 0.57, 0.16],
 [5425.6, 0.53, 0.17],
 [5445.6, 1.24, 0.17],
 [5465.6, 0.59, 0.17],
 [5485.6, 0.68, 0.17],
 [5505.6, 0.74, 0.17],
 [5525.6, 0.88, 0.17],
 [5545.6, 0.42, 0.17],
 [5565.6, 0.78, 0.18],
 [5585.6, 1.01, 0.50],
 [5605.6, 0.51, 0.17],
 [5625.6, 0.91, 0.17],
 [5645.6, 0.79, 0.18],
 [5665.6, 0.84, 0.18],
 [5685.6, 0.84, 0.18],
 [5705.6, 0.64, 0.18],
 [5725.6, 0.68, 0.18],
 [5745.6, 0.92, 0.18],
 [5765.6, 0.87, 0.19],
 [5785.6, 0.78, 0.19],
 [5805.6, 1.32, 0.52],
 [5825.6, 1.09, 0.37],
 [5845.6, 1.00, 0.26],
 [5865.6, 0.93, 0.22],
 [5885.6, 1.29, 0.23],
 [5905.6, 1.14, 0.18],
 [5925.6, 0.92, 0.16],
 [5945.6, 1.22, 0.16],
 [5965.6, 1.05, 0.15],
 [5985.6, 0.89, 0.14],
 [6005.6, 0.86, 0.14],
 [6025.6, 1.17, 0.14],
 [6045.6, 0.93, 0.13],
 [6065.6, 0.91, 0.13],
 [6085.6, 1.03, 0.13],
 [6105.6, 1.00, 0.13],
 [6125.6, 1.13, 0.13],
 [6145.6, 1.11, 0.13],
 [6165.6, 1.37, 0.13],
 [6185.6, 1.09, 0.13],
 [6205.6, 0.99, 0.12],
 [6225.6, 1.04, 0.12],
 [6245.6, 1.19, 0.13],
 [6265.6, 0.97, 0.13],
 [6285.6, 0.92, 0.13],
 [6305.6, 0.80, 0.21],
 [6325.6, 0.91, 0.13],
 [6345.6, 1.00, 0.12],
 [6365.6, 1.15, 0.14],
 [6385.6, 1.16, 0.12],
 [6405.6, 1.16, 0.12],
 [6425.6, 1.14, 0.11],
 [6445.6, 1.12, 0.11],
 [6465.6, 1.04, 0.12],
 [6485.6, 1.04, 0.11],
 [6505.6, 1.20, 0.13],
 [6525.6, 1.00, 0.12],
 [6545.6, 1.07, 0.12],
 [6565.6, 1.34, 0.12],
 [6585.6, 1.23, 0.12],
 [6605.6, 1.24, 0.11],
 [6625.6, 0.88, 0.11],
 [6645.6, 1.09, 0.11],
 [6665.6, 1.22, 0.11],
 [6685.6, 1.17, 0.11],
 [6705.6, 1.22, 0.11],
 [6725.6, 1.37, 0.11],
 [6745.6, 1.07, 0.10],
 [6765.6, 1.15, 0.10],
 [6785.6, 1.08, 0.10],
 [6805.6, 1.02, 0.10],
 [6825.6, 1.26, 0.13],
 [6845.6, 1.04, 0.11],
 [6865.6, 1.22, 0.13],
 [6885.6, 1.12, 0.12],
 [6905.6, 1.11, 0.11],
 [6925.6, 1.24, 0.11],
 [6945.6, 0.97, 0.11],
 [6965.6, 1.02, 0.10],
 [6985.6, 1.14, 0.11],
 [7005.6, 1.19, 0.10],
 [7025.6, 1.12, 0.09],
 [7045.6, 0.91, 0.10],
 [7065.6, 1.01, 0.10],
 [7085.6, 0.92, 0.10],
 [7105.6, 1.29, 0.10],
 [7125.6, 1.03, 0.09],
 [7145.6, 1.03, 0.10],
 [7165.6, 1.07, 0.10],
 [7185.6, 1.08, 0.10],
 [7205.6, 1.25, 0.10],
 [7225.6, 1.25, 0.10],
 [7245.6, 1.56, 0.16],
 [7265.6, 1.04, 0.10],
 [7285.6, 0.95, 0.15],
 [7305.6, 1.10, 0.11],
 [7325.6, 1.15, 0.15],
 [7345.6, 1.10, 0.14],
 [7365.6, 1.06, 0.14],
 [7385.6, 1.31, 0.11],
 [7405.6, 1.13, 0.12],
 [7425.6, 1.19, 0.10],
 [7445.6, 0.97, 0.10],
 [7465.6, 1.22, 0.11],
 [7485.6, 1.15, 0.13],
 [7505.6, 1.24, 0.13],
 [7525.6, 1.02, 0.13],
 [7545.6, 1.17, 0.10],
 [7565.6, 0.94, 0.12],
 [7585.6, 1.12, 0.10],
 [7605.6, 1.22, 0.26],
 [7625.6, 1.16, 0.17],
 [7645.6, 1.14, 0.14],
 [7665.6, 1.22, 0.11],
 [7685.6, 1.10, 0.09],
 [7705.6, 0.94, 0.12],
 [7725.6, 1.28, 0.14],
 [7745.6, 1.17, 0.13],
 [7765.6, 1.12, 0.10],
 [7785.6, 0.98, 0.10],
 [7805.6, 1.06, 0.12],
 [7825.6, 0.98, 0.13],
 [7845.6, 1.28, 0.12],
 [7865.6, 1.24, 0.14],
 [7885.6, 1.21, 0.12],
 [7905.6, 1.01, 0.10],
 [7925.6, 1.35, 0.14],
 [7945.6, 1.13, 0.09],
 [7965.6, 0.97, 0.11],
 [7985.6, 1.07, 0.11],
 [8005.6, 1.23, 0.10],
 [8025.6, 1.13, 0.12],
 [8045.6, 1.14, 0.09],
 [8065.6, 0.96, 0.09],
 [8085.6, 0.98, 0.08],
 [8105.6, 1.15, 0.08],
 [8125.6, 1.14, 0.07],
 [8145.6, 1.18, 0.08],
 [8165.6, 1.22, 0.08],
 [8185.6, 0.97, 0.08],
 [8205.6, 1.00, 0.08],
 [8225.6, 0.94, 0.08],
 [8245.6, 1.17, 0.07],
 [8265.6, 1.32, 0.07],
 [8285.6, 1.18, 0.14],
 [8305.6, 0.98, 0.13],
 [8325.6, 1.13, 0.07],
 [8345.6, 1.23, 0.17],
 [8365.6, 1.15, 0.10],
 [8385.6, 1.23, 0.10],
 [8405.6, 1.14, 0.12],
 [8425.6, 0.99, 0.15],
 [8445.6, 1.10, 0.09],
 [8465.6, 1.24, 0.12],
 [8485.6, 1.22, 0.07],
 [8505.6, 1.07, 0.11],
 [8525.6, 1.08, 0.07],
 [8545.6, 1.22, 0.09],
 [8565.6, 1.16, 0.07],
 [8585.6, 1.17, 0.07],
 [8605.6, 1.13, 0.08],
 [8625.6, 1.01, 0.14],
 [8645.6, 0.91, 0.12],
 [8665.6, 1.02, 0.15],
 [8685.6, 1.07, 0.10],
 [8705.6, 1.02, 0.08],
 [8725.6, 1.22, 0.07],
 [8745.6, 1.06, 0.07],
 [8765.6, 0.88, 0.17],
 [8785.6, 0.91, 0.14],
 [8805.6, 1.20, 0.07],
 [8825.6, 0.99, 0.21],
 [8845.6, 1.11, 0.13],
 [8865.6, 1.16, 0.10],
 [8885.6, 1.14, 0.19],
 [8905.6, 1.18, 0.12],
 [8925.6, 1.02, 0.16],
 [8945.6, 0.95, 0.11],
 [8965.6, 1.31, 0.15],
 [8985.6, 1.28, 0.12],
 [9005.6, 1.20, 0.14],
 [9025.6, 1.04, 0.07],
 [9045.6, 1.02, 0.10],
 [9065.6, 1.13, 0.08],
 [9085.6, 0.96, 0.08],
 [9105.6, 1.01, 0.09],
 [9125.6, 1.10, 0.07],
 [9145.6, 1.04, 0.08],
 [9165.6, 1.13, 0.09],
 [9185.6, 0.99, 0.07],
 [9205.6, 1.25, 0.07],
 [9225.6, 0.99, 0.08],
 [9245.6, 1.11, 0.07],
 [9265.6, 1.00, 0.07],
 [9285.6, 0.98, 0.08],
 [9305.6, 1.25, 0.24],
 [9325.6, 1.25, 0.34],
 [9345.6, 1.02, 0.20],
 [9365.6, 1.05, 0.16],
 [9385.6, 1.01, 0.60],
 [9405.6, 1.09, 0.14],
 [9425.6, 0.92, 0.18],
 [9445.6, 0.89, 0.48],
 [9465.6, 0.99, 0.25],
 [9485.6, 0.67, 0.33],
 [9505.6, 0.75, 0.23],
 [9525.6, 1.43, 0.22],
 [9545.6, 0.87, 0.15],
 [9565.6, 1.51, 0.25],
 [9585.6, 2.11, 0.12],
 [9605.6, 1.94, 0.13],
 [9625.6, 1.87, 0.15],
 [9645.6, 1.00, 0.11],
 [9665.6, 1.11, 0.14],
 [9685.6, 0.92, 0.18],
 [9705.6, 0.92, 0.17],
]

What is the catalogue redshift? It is 0.46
